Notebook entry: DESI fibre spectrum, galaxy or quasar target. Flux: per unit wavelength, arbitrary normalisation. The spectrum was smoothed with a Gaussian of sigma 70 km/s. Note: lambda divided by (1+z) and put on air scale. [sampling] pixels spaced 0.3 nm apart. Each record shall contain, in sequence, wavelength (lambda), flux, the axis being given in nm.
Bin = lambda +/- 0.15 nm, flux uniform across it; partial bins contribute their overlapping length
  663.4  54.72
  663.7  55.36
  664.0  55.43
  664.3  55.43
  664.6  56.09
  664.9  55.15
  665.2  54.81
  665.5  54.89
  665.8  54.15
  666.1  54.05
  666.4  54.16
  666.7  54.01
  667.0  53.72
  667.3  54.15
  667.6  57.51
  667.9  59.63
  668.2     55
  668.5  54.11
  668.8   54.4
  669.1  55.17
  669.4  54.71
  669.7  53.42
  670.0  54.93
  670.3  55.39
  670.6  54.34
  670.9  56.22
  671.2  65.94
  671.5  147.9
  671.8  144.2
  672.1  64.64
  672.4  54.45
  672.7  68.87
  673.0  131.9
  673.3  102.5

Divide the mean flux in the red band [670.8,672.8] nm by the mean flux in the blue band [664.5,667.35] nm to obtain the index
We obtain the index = 1.60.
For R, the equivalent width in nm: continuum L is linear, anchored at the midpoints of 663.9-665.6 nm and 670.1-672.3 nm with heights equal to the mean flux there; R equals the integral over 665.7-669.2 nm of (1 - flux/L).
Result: 0.61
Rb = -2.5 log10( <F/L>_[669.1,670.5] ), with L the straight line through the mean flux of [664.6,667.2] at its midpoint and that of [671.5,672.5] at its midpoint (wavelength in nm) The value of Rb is 0.45 mag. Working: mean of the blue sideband 54.5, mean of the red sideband 98.4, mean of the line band 54.7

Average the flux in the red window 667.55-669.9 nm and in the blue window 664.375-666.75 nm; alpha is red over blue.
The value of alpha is 1.01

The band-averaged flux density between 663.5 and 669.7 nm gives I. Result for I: 55.1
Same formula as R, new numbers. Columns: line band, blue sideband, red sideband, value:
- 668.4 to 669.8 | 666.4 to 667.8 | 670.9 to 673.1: 0.319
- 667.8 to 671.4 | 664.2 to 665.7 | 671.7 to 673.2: 0.941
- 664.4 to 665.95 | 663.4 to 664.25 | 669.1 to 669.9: 0.001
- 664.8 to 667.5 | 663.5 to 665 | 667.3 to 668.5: 0.080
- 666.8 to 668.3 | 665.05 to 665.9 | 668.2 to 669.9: -0.040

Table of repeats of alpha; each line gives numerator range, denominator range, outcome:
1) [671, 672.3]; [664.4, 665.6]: 1.84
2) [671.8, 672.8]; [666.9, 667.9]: 1.33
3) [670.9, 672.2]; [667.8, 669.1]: 1.83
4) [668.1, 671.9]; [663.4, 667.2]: 1.26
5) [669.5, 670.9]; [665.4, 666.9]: 1.01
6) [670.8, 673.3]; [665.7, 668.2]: 1.69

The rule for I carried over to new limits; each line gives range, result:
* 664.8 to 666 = 54.7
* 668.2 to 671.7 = 65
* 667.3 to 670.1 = 55.4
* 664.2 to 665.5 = 55.3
